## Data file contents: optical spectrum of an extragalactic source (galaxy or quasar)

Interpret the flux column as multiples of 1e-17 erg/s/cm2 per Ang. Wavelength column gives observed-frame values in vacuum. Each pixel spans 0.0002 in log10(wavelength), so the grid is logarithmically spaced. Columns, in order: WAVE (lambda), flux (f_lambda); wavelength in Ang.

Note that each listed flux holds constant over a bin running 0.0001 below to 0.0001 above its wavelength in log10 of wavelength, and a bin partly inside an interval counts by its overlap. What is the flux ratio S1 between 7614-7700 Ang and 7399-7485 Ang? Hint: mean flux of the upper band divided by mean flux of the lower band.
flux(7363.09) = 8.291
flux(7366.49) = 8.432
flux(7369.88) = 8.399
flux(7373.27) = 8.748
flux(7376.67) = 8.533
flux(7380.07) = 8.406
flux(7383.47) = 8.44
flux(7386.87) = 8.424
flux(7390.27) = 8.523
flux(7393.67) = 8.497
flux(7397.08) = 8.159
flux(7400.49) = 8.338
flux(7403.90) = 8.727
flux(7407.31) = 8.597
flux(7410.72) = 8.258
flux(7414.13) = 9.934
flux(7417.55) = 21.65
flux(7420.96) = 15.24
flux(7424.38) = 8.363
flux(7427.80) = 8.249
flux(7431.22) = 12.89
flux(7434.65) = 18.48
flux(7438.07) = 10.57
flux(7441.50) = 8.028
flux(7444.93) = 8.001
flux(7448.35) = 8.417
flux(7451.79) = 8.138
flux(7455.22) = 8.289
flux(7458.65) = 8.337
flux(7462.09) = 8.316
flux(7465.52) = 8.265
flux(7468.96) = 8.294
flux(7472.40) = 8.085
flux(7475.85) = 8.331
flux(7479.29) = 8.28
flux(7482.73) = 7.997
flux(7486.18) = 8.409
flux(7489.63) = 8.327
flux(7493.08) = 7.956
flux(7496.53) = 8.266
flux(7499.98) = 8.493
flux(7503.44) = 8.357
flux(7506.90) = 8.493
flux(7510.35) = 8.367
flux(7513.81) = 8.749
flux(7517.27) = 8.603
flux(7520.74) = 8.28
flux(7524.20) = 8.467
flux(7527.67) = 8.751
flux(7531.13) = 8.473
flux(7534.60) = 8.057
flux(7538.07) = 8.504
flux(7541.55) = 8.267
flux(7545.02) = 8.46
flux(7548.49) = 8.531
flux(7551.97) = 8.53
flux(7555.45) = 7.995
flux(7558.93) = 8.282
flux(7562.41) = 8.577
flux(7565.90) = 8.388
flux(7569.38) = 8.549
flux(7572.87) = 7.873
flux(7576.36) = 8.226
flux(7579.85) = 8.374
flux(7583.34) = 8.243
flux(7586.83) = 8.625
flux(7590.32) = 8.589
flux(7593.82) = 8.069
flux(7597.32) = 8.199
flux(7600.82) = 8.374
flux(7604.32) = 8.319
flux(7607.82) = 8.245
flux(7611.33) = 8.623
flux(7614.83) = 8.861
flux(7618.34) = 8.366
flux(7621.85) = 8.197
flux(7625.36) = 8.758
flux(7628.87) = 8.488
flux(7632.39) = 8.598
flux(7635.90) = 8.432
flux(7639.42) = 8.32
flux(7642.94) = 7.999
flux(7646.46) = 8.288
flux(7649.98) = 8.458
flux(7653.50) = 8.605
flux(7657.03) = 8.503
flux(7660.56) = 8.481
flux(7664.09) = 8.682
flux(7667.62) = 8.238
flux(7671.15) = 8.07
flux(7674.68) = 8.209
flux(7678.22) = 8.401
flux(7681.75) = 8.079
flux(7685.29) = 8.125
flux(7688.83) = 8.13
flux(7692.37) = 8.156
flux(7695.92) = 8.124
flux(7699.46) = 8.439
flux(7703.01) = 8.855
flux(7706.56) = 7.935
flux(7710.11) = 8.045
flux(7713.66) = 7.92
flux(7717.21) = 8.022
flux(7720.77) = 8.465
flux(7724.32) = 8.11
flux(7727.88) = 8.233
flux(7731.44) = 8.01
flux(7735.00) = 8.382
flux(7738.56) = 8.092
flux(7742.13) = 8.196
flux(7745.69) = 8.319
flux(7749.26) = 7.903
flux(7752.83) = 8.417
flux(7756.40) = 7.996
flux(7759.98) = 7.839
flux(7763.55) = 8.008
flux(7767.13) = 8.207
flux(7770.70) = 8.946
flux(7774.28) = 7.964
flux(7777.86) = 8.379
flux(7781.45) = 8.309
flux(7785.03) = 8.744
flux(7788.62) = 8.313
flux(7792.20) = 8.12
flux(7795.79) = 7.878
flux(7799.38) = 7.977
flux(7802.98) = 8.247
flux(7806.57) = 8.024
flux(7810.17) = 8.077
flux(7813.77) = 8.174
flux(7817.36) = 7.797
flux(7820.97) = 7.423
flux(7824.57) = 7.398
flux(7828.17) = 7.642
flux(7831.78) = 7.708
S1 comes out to 0.85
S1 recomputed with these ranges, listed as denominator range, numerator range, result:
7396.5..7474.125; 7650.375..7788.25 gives 0.82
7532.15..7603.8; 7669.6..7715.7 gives 0.98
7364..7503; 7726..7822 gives 0.88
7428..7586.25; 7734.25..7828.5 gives 0.93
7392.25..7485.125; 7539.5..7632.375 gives 0.86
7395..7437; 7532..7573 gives 0.73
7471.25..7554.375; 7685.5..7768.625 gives 0.97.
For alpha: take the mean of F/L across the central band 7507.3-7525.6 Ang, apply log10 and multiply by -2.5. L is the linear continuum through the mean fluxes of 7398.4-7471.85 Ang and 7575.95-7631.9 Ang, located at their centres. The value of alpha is 0.10 mag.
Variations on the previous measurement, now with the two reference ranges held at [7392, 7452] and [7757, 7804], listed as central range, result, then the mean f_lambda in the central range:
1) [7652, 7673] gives 0.069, 8.43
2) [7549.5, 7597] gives 0.149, 8.33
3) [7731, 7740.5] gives 0.042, 8.18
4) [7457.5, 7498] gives 0.229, 8.24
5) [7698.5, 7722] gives 0.057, 8.23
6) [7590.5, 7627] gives 0.113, 8.41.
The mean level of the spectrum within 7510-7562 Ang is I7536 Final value 8.43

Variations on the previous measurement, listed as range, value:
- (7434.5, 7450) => 9.93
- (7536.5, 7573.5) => 8.37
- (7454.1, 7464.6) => 8.32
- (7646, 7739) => 8.26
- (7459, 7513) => 8.29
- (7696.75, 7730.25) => 8.22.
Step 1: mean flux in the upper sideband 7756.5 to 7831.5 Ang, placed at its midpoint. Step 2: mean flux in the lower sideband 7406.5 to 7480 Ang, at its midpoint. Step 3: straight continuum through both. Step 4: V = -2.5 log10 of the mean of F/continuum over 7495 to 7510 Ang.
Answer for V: 0.16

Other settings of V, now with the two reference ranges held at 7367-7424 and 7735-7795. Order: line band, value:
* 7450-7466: 0.150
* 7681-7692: 0.057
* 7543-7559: 0.092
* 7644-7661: 0.031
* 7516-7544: 0.096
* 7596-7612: 0.070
